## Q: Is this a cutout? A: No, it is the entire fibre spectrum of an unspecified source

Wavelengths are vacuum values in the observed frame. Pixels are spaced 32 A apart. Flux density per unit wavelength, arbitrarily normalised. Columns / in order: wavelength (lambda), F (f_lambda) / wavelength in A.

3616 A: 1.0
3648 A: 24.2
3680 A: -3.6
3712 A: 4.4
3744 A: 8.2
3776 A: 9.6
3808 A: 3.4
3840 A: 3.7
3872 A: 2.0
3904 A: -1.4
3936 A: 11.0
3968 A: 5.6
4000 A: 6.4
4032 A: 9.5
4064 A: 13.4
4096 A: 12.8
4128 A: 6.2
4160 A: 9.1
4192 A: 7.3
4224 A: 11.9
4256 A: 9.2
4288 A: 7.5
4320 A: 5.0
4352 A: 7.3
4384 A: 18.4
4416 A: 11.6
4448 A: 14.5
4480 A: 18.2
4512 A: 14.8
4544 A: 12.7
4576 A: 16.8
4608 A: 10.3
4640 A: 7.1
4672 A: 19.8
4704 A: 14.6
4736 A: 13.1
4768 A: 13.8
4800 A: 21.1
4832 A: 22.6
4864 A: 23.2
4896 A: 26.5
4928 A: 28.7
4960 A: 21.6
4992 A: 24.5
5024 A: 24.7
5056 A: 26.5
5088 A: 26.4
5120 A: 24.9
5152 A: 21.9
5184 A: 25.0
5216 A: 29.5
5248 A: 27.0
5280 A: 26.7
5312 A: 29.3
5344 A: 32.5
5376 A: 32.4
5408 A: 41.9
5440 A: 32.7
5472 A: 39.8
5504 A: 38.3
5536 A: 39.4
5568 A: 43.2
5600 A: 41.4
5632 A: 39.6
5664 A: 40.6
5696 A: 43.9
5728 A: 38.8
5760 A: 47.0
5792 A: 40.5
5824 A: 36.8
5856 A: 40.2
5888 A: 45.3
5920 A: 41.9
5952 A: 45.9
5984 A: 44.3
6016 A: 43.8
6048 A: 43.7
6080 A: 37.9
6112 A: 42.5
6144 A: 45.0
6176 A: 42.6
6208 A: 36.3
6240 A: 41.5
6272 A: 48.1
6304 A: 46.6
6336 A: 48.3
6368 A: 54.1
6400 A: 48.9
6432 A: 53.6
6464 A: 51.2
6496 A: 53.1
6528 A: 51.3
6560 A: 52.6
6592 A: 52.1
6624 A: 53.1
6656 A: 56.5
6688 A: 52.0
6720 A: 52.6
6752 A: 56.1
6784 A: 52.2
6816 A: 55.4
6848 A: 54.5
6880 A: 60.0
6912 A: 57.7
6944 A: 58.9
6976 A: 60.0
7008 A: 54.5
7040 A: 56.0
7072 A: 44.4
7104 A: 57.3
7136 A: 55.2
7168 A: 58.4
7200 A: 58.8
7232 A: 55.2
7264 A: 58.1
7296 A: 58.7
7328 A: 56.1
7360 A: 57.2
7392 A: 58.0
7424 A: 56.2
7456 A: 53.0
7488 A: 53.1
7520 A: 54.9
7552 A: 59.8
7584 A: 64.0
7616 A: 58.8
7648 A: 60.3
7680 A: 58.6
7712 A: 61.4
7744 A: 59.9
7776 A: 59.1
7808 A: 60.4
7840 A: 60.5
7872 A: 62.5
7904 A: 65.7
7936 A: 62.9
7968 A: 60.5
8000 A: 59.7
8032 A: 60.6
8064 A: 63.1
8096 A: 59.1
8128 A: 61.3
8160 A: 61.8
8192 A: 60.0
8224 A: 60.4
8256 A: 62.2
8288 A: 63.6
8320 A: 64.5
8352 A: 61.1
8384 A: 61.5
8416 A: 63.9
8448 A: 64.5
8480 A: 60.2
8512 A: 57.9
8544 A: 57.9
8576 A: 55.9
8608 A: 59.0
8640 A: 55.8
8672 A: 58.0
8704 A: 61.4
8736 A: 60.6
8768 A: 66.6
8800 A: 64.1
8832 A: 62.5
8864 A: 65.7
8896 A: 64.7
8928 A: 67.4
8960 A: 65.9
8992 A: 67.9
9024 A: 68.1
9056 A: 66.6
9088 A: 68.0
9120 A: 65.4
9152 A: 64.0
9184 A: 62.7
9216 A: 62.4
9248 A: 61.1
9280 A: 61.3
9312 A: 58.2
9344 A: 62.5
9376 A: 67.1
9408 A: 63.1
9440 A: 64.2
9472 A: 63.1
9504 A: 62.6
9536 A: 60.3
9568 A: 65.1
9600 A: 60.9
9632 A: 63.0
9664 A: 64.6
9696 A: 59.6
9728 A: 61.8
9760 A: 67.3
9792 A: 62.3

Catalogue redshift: 0.20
